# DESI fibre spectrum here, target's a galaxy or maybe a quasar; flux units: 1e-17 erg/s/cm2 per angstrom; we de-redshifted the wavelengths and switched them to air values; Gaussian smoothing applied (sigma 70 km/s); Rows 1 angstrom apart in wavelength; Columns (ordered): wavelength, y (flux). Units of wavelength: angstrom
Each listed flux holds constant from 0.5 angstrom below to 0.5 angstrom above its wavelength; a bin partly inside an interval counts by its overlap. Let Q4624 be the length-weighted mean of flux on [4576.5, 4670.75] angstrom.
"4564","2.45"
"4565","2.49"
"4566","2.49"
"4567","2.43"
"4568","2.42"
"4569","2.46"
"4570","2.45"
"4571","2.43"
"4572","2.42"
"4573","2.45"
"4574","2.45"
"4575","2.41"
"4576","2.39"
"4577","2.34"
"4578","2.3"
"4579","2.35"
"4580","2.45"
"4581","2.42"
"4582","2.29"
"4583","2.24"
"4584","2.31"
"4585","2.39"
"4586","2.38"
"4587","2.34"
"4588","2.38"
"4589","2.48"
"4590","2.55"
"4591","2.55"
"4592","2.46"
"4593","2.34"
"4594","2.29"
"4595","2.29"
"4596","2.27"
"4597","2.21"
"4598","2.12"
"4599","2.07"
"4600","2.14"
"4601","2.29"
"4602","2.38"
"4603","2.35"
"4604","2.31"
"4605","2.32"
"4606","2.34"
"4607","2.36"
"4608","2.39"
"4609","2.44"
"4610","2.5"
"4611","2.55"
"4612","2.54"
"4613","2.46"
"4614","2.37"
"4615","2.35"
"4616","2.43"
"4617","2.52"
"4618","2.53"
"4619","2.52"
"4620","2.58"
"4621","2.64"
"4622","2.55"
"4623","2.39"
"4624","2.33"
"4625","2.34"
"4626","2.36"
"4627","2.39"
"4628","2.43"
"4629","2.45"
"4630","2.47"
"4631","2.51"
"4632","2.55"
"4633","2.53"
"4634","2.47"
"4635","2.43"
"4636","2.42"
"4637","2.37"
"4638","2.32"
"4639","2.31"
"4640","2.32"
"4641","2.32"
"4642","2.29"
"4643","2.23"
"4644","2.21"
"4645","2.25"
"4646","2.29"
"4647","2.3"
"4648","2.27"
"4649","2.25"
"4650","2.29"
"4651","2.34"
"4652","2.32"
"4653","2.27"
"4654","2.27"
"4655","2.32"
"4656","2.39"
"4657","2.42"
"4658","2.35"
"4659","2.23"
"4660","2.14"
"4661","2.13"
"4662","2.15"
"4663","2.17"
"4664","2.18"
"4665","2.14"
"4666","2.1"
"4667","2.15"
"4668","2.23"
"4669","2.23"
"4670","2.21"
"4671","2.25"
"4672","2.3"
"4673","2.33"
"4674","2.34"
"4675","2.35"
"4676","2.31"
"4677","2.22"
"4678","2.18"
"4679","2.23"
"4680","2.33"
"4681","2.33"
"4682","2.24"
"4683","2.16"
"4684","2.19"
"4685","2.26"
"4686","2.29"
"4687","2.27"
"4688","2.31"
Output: 2.35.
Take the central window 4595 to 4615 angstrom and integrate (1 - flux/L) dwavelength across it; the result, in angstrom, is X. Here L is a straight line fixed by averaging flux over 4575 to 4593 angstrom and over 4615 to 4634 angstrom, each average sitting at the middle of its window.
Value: 0.8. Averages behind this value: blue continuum 2.39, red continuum 2.47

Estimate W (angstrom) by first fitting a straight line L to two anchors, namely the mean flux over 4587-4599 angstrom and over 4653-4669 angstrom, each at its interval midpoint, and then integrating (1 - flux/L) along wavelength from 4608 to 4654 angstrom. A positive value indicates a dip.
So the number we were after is -2.4 angstrom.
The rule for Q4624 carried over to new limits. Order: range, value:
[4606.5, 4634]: 2.46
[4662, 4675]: 2.22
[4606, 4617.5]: 2.44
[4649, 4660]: 2.31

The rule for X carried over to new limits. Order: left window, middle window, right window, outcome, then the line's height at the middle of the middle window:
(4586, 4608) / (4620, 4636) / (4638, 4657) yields -1.0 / 2.31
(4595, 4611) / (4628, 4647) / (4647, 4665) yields -0.8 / 2.28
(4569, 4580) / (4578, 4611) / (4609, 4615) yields 1.3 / 2.44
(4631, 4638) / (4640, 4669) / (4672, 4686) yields 1.5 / 2.37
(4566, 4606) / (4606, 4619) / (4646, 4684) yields -0.7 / 2.32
